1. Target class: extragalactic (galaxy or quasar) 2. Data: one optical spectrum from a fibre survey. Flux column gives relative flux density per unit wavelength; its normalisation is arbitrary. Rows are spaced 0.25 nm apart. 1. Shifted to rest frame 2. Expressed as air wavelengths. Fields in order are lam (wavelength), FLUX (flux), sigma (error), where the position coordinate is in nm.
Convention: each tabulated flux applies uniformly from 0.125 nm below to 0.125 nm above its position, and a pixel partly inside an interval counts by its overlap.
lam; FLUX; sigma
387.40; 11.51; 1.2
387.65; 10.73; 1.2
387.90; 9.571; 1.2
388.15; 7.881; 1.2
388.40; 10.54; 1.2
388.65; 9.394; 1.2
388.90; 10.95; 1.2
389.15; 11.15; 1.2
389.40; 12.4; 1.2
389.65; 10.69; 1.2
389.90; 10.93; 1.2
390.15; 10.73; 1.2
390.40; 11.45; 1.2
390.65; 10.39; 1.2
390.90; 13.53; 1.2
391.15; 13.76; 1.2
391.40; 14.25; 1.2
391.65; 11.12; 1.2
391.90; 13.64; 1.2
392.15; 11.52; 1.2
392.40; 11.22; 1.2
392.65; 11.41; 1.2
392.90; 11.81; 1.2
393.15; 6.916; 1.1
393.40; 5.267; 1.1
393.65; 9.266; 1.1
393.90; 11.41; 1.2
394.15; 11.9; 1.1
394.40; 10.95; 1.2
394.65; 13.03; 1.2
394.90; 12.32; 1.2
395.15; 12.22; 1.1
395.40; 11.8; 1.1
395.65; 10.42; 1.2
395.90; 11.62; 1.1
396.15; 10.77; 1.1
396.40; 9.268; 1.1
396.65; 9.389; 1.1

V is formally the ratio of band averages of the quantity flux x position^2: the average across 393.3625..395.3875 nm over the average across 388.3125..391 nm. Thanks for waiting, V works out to 1.02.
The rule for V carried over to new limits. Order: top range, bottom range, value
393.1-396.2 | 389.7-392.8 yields 0.91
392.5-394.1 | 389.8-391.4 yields 0.80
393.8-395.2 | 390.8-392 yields 0.92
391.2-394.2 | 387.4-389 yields 1.12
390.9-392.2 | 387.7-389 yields 1.36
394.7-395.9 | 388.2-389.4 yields 1.15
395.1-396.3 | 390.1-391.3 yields 0.96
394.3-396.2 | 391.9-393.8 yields 1.19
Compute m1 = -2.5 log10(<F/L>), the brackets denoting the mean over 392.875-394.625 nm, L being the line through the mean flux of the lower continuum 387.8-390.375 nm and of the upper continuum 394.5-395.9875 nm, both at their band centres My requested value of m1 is 0.19 mag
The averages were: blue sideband 10.5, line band 9.72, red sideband 11.9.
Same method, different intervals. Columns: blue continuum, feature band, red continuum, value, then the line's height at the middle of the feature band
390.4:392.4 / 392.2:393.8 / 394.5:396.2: 0.28 mag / 12.2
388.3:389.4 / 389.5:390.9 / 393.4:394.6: -0.05 mag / 10.6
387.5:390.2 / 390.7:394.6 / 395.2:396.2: -0.03 mag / 10.9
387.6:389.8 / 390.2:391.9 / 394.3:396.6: -0.16 mag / 10.7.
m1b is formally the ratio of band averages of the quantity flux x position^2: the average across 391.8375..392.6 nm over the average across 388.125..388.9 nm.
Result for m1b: 1.25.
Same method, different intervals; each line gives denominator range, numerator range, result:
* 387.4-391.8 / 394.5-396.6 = 1.05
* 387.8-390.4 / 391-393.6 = 1.07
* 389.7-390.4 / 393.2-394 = 0.78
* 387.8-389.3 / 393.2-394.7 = 1.03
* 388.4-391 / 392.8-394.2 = 0.85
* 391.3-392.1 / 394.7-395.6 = 0.96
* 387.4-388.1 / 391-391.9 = 1.32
